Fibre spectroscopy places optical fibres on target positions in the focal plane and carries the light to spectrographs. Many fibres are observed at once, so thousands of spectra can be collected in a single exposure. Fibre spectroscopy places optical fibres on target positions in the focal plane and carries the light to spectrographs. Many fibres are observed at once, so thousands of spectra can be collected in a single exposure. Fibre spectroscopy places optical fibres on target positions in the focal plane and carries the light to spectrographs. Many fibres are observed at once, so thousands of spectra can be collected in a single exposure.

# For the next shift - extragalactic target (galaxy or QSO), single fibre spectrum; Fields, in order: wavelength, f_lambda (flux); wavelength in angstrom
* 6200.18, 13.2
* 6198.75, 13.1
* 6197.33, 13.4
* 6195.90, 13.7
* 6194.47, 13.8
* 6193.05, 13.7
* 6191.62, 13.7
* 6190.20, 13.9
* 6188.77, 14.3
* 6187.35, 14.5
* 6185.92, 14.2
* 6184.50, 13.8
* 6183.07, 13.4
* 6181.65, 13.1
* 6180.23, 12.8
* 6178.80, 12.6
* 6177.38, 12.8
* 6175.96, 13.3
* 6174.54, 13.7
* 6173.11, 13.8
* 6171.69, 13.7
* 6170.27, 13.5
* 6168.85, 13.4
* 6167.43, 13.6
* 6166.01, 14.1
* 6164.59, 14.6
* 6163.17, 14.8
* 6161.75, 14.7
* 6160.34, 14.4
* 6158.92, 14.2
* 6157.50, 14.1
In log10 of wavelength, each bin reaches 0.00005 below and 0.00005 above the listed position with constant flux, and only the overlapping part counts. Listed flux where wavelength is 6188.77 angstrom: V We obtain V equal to 14.3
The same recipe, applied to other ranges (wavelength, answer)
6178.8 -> 12.6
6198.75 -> 13.1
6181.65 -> 13.1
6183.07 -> 13.4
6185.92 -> 14.2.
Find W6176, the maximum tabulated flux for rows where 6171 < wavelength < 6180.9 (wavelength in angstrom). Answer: 13.8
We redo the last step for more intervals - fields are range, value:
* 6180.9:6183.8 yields 13.4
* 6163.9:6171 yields 14.6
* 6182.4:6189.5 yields 14.5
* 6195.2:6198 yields 13.7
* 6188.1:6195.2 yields 14.3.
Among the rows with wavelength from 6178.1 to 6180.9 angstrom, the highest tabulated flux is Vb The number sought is 12.8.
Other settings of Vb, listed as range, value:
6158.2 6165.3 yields 14.8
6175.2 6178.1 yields 13.3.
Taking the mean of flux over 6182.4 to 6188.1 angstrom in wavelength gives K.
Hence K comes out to 14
